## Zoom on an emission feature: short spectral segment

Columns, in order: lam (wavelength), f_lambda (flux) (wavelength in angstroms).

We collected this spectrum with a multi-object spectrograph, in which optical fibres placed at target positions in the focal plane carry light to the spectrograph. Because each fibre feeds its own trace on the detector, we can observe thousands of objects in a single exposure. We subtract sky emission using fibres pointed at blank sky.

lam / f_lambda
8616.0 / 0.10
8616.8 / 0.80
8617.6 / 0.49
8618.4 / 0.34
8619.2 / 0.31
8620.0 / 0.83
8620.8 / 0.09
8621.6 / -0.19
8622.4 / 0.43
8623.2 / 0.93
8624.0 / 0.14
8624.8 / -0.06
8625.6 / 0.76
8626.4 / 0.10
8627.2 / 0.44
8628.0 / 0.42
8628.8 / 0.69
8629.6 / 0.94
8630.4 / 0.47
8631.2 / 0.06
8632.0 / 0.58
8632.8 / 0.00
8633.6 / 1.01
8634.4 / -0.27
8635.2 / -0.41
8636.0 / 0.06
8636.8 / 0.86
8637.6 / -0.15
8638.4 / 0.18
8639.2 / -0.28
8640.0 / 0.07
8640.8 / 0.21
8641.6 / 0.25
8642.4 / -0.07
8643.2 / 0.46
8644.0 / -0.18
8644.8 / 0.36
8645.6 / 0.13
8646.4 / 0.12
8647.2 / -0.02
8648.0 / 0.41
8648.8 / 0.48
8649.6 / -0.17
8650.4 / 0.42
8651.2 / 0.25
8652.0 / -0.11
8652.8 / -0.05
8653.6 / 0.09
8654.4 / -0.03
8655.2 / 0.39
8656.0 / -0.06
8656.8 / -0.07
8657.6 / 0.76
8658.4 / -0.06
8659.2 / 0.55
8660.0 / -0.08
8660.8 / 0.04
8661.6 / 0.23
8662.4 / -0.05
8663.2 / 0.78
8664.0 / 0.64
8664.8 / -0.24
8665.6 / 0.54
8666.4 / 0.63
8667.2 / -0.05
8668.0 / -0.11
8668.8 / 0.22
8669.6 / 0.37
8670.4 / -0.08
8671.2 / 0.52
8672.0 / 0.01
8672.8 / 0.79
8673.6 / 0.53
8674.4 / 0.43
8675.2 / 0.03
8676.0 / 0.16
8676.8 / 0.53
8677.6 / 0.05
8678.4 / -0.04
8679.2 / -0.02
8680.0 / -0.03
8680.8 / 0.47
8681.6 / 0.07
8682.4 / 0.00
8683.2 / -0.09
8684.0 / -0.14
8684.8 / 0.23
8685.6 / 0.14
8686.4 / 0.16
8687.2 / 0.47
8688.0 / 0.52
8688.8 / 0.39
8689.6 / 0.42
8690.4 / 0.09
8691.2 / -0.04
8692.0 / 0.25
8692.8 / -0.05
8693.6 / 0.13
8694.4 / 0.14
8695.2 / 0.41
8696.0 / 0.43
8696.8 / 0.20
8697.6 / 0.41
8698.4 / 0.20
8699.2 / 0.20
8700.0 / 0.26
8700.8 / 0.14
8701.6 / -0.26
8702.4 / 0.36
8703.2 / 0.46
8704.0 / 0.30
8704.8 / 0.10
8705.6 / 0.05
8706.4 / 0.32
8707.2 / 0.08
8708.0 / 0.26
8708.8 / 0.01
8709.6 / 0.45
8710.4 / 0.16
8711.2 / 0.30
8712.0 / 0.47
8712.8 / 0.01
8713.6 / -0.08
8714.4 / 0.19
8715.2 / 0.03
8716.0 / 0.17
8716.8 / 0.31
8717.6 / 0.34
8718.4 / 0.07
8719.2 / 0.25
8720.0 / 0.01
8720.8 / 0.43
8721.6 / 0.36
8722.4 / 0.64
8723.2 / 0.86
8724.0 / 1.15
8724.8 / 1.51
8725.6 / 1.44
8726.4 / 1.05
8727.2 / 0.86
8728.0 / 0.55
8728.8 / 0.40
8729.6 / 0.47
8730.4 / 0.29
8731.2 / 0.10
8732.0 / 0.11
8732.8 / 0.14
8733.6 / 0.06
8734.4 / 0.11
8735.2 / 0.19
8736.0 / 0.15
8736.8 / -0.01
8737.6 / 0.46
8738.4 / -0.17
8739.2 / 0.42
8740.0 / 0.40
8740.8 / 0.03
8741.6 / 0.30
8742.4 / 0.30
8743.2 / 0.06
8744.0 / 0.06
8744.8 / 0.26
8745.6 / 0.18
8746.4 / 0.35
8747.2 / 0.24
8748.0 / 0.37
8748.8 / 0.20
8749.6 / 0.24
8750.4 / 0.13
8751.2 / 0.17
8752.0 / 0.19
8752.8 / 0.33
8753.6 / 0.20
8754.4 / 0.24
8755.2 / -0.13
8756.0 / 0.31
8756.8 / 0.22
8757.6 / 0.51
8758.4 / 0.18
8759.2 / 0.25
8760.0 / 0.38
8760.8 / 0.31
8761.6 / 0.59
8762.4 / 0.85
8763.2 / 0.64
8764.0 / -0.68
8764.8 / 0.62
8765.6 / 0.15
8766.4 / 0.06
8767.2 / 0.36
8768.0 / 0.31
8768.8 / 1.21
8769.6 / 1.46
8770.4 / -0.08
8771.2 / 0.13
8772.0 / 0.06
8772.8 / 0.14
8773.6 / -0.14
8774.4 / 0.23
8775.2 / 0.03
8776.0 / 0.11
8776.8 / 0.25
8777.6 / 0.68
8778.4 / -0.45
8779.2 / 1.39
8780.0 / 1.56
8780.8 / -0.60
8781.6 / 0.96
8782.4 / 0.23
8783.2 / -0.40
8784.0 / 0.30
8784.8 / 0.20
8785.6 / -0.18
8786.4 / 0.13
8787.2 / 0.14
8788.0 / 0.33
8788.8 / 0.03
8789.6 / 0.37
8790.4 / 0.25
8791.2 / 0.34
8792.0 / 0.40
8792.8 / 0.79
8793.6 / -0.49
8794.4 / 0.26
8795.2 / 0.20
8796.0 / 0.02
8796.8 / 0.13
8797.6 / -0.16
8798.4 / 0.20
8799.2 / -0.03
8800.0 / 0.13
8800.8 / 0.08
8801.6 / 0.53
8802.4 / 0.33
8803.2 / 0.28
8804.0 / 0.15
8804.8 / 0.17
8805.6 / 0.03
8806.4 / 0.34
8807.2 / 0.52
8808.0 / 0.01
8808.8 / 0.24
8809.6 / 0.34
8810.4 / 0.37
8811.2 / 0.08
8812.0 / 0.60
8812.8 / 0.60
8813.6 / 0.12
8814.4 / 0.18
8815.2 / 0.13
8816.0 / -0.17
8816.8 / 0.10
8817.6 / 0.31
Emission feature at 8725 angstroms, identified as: H-beta 4861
